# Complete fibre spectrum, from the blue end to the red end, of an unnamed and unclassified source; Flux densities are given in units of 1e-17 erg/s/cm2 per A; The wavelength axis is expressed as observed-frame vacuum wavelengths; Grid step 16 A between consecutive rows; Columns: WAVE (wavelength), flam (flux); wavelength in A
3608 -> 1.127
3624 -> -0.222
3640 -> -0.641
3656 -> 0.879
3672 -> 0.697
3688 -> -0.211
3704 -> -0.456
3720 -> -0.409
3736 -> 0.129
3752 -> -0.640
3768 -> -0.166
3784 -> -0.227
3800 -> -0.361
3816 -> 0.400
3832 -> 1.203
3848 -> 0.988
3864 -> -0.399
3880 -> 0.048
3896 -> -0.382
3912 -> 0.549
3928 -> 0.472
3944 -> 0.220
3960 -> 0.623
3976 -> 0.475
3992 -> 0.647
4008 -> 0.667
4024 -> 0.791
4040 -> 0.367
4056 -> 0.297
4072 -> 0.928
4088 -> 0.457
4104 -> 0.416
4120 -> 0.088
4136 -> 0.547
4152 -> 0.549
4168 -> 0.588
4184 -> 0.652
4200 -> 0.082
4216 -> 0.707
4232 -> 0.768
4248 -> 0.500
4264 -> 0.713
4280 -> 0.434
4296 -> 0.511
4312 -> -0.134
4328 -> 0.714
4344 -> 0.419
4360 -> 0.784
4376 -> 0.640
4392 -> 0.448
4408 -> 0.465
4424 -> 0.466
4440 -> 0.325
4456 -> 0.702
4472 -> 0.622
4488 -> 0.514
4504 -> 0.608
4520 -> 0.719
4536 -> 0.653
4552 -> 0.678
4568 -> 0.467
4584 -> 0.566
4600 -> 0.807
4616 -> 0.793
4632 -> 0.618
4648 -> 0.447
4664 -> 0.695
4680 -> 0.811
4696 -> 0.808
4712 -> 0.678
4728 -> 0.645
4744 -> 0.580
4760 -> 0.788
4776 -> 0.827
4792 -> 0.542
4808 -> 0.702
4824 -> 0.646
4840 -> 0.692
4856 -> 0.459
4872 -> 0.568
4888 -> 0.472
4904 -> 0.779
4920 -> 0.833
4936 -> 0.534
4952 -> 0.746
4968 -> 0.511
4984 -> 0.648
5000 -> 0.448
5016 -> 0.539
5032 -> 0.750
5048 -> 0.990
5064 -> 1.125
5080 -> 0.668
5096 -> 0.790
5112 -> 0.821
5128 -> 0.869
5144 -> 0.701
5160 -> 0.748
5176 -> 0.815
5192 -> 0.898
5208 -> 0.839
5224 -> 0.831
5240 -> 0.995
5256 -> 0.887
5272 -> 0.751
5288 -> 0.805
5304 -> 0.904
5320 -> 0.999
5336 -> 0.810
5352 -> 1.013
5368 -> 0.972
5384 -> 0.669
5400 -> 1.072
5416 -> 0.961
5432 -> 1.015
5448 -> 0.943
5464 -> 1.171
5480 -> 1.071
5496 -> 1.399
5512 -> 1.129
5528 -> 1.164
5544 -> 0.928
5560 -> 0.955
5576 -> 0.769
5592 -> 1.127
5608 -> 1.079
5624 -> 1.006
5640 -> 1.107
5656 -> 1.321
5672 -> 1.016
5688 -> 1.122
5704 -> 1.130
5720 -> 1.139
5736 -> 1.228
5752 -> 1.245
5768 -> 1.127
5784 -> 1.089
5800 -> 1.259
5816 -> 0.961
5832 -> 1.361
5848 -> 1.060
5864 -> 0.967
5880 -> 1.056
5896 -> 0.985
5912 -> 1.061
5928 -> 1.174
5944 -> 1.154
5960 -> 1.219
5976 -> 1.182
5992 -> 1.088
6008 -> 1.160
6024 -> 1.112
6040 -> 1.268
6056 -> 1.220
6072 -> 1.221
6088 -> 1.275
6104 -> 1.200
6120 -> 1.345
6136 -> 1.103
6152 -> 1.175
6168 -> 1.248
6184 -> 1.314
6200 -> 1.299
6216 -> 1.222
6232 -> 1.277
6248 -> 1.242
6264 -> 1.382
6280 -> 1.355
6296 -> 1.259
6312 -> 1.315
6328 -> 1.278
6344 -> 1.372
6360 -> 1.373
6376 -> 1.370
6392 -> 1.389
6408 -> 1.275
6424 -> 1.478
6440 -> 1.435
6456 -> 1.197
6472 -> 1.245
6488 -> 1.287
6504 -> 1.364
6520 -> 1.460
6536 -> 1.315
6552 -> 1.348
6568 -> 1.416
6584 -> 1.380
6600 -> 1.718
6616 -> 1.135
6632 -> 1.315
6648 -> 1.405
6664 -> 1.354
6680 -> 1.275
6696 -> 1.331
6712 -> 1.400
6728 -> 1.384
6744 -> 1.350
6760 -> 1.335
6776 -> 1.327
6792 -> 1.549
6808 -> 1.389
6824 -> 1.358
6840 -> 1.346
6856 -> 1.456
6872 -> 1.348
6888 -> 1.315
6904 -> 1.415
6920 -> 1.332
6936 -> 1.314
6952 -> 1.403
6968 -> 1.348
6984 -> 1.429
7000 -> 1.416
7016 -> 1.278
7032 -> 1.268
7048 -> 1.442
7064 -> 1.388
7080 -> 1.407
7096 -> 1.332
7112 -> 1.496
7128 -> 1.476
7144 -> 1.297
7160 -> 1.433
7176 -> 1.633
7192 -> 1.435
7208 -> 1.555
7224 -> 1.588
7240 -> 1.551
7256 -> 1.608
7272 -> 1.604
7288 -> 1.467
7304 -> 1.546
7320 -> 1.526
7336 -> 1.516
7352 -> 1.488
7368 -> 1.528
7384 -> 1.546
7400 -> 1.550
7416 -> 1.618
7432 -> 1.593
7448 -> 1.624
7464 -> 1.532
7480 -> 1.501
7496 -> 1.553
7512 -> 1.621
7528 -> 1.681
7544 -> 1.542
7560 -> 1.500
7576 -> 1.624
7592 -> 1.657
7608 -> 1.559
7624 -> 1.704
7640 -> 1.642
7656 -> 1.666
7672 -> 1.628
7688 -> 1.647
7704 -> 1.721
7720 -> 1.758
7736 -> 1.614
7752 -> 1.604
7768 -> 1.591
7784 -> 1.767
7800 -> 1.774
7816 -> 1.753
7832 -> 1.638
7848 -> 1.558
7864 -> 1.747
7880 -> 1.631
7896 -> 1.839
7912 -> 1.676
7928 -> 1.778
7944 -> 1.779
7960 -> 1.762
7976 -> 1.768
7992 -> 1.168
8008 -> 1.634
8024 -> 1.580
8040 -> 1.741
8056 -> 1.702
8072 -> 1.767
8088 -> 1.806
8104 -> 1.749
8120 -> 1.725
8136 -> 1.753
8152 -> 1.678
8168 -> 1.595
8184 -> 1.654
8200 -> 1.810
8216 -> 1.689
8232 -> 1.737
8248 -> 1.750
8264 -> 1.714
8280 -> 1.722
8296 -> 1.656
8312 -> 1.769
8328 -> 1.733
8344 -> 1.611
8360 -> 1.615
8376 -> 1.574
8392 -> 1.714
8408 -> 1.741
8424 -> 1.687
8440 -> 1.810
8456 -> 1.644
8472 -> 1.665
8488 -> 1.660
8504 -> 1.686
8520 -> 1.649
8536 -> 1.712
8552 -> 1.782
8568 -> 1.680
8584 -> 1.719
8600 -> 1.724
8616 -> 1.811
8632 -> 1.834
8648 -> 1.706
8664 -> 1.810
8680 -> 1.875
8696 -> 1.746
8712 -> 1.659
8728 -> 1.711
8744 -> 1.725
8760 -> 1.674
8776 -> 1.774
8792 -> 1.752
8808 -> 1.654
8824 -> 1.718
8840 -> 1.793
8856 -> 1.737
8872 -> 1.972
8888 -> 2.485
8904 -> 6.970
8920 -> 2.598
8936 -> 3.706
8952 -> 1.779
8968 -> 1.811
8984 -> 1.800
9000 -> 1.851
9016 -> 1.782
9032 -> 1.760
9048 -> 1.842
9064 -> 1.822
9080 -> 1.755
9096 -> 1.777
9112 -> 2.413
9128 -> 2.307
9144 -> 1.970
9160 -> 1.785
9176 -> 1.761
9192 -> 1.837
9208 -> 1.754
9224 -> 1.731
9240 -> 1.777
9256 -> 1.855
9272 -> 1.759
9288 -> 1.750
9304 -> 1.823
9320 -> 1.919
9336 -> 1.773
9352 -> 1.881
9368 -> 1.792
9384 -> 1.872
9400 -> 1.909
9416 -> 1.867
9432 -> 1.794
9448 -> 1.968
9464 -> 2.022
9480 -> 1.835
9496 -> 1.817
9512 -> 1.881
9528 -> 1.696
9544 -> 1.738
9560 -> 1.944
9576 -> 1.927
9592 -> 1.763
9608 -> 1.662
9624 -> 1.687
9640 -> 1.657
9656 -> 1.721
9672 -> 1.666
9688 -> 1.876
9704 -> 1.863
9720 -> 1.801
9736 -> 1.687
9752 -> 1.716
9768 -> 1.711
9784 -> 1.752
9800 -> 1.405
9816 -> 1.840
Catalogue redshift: 0.356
